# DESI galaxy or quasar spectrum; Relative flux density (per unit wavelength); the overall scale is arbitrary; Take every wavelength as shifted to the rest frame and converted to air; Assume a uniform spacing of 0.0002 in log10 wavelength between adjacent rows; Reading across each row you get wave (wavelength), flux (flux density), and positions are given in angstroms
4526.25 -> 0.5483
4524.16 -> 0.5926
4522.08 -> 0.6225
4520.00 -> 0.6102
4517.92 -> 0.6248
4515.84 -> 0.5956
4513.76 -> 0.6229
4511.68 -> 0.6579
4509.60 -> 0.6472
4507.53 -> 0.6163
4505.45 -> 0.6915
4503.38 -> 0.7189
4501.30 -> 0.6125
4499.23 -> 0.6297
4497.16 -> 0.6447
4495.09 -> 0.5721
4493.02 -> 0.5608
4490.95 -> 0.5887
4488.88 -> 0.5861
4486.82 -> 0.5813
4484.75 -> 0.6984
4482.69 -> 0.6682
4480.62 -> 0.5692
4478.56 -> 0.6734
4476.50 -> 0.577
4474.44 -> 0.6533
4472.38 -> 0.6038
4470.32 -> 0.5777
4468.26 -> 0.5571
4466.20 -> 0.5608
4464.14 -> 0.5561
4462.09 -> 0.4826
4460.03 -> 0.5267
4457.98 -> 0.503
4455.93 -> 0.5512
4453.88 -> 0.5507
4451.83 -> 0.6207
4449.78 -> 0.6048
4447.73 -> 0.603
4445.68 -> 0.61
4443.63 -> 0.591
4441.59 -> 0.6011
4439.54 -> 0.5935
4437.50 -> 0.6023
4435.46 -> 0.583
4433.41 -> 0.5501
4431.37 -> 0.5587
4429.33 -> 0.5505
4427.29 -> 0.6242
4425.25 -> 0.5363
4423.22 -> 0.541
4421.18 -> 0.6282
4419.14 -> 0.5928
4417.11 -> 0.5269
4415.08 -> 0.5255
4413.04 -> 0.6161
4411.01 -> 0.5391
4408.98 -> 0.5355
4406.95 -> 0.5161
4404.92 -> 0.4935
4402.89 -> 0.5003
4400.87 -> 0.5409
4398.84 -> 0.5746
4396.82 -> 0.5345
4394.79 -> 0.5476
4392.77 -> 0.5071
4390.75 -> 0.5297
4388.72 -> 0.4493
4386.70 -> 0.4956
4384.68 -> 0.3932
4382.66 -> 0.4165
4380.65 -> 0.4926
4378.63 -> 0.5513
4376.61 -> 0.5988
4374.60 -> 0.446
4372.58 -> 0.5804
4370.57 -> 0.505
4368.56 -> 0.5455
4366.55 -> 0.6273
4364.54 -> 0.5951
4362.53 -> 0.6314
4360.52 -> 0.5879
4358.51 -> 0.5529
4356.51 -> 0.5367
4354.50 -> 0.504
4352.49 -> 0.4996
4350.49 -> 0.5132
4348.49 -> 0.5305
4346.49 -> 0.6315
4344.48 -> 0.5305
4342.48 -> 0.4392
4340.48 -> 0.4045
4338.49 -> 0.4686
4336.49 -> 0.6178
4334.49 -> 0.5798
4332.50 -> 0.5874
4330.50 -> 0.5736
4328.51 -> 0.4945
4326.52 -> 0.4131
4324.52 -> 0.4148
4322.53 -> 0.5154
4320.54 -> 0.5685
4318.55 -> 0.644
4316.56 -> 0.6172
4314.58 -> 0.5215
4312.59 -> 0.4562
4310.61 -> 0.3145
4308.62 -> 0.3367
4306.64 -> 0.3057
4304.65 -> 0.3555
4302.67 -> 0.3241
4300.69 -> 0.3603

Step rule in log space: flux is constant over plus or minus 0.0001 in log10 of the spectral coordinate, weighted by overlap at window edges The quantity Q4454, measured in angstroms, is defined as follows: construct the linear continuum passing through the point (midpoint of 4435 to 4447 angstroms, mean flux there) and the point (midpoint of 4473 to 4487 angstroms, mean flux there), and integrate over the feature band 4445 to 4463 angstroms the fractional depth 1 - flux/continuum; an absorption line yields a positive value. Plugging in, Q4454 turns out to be 1.4 angstroms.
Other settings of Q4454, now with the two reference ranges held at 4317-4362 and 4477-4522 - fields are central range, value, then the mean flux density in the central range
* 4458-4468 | 1.22 angstroms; 0.53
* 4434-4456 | 0.02 angstroms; 0.593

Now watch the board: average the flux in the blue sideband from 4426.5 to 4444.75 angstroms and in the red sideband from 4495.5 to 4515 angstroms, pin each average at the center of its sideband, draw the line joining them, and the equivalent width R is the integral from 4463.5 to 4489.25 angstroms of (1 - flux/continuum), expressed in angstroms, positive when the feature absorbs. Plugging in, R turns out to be 0.6 angstroms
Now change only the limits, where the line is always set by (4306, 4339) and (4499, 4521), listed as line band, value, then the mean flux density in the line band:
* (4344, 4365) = -1.3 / 0.555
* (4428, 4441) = 0.2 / 0.575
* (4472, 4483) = -0.1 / 0.622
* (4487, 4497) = 0.7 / 0.583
